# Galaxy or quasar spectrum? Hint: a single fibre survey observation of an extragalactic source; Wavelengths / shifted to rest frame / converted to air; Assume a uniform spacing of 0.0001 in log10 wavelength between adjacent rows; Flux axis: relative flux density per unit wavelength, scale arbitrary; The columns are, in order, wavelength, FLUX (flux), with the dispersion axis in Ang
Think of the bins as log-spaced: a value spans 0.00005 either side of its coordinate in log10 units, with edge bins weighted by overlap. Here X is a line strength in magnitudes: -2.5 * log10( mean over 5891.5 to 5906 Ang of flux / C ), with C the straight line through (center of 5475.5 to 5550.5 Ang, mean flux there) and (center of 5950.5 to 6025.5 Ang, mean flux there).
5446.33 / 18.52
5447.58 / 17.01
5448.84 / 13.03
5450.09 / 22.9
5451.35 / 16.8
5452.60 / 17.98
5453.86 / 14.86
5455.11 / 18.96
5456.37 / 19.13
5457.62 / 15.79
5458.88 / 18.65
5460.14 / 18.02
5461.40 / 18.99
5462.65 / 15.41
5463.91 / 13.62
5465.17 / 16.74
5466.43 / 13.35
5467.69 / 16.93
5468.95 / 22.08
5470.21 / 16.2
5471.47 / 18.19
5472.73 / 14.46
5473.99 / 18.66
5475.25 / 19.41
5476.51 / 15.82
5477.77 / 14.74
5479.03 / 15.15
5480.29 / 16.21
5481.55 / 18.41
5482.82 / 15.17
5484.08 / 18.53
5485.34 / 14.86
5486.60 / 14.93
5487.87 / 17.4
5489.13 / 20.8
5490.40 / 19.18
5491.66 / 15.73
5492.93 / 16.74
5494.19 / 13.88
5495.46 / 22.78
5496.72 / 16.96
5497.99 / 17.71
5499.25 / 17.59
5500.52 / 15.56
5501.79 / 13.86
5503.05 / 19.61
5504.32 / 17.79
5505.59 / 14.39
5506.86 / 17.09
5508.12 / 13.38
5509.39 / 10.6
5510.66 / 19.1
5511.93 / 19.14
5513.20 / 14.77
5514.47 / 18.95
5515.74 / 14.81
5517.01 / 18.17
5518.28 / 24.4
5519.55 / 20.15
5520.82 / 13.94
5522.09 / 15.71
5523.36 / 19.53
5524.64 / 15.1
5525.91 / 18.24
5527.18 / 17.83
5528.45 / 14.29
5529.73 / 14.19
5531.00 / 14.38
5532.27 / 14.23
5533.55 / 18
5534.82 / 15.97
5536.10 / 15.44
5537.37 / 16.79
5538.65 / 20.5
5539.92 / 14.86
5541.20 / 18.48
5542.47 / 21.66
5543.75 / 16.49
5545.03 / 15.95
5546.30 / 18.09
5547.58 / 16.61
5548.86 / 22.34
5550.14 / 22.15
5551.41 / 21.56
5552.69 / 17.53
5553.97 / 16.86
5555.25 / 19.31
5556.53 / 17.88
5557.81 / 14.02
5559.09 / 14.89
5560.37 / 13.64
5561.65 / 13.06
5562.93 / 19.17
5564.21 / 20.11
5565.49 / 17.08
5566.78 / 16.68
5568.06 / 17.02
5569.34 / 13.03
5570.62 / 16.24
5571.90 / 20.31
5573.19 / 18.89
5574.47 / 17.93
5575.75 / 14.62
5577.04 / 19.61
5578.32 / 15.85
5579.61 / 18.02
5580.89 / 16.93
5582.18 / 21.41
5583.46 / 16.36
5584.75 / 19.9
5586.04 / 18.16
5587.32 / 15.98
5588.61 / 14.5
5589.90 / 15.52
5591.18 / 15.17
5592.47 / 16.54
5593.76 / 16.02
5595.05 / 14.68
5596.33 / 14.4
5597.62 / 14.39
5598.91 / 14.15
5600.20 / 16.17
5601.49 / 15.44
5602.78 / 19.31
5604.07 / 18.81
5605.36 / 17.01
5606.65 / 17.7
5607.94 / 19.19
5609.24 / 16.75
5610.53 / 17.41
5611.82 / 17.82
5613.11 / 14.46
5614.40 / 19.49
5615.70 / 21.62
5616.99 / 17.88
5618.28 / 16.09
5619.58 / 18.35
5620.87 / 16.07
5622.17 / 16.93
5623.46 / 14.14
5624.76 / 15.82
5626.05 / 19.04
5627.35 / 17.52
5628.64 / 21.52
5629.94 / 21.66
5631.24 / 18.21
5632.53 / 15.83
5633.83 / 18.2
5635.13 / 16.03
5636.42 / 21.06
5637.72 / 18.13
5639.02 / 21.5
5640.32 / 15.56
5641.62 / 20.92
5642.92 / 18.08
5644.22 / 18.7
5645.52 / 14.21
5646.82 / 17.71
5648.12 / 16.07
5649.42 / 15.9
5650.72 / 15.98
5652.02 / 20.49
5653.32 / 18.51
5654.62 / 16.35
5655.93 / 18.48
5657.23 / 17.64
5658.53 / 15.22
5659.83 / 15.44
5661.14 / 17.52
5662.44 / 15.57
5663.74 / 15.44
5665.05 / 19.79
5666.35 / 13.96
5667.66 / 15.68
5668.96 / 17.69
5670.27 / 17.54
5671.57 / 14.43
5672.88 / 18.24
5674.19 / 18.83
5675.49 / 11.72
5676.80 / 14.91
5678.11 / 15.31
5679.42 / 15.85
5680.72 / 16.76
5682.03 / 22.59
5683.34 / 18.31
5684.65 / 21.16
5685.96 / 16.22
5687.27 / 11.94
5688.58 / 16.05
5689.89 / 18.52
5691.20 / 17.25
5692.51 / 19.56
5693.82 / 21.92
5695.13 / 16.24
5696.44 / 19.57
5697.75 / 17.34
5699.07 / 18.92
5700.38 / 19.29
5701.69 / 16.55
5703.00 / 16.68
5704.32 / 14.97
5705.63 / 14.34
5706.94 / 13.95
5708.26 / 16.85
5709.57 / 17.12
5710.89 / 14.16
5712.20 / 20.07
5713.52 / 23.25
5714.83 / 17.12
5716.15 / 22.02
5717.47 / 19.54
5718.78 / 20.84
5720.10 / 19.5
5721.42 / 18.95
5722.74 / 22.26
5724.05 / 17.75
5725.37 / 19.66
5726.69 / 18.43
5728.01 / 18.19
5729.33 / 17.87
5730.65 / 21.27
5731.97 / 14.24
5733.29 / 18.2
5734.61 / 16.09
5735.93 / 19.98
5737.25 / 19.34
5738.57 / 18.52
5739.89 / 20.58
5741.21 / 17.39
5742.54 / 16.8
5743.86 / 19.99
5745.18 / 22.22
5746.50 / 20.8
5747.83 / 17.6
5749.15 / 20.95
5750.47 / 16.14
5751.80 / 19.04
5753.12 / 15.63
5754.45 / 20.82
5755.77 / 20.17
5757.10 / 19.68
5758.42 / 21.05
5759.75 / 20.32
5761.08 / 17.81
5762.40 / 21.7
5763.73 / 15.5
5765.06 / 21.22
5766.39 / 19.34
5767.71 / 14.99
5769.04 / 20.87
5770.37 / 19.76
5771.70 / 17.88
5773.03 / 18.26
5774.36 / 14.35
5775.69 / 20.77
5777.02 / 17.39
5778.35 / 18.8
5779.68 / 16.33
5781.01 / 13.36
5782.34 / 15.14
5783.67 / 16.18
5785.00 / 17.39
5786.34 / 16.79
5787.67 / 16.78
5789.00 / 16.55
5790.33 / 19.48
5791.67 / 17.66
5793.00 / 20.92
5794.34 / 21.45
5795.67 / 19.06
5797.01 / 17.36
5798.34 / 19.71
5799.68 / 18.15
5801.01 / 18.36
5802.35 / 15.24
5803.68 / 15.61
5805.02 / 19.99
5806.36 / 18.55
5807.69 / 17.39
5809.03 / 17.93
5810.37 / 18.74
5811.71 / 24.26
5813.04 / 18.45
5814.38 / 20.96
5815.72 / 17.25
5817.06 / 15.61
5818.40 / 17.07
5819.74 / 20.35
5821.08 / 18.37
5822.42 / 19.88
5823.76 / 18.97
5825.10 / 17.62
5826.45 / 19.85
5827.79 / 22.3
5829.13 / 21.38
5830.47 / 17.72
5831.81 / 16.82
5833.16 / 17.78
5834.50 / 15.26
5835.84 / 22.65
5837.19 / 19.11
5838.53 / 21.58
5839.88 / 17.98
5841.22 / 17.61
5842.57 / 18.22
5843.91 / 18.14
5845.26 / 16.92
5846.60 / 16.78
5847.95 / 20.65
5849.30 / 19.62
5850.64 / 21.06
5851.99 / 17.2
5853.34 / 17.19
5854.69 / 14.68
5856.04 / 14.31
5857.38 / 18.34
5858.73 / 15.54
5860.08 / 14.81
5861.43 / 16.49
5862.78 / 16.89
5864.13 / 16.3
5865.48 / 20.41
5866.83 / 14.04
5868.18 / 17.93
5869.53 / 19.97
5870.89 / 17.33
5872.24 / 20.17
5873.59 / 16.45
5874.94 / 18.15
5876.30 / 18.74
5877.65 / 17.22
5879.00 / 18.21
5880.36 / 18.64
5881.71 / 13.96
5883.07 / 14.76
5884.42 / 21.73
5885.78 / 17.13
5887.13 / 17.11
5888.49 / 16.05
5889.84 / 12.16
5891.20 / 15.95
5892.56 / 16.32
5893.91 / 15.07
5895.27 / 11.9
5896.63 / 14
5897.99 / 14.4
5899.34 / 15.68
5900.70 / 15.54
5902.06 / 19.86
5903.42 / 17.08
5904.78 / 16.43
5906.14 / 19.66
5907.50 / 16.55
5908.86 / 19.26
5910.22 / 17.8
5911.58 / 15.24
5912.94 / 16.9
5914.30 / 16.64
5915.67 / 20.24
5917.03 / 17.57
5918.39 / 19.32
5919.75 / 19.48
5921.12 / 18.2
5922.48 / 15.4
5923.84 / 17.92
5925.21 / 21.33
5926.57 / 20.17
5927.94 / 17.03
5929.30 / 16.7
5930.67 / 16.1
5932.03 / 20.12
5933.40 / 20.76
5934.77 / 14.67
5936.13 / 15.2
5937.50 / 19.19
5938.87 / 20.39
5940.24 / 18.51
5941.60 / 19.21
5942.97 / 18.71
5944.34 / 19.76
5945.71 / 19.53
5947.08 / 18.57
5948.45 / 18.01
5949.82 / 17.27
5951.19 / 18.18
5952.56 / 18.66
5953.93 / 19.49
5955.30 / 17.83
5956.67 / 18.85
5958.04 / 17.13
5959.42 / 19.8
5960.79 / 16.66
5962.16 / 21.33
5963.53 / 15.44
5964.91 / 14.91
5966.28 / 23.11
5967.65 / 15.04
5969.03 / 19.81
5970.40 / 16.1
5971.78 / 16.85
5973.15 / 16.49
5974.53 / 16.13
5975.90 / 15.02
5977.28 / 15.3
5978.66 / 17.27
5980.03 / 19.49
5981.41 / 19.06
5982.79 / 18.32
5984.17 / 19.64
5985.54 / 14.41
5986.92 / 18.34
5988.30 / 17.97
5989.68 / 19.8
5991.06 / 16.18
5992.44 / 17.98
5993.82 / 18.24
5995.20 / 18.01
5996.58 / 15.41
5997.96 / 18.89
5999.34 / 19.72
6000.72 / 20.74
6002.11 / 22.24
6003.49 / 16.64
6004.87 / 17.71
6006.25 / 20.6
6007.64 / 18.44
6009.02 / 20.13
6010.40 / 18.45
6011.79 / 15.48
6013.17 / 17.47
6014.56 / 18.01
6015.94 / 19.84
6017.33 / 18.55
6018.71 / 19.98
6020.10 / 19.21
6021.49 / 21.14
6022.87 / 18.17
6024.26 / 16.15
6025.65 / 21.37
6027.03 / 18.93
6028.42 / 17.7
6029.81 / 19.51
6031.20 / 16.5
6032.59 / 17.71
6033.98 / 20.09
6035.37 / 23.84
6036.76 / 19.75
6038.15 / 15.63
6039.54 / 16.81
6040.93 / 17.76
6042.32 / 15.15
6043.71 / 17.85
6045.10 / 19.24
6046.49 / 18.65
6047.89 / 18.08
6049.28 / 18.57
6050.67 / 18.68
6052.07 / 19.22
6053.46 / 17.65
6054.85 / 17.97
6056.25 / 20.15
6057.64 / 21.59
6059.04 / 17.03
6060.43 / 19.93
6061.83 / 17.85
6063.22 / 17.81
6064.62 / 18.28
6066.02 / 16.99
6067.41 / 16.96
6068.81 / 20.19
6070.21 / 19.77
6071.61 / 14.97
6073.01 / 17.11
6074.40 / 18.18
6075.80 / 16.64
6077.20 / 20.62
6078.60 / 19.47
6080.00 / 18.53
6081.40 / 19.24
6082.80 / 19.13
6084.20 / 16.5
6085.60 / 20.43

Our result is 0.14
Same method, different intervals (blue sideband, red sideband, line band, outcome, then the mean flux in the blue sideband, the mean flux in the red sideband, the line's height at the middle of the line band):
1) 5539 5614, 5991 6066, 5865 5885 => 0.02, 17.2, 18.6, 18.1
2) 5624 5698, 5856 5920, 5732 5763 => -0.11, 17.5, 17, 17.3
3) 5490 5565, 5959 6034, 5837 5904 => 0.05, 17.1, 18.2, 17.9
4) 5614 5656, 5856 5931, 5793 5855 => -0.08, 17.9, 17.1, 17.3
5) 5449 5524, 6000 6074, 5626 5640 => -0.08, 17.1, 18.6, 17.5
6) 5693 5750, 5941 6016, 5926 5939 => 0.02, 18.5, 18.1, 18.2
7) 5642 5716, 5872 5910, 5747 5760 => -0.13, 17.2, 16.7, 17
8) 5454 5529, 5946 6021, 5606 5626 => 0.00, 17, 18.1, 17.3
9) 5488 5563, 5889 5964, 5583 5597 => 0.07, 17.1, 17.6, 17.2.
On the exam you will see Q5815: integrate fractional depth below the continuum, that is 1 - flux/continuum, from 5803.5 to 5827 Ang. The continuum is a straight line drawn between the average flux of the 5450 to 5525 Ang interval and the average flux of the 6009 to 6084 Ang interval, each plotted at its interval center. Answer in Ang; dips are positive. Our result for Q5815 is -1.2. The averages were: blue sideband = 17.1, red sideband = 18.5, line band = 18.8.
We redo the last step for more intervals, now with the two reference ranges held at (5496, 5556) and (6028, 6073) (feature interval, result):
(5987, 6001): 0.01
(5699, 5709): 0.75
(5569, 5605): 1.28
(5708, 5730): -1.77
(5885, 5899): 2.29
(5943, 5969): -0.29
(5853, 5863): 1.11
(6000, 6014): -0.40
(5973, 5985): 0.52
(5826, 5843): -1.14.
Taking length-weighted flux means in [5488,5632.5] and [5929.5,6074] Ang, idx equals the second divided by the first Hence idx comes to 1.06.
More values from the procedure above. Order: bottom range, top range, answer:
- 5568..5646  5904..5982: 1.04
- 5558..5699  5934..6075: 1.06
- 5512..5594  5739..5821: 1.07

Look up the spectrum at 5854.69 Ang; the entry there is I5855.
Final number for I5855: 14.68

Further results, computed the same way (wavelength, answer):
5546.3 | 18.09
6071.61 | 14.97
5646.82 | 17.71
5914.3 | 16.64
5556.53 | 17.88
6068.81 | 20.19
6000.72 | 20.74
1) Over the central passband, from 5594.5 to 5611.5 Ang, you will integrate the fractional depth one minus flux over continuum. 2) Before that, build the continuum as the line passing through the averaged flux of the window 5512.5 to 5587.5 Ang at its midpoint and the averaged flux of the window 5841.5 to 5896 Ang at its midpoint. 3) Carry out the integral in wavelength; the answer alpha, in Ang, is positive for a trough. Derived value 0.7 Ang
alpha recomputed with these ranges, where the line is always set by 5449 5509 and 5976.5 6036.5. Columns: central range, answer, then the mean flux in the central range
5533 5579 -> -0.63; 17.5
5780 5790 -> 0.98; 16.2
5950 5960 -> -0.03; 18.5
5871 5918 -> 3.55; 16.9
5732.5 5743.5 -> -0.36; 18.4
